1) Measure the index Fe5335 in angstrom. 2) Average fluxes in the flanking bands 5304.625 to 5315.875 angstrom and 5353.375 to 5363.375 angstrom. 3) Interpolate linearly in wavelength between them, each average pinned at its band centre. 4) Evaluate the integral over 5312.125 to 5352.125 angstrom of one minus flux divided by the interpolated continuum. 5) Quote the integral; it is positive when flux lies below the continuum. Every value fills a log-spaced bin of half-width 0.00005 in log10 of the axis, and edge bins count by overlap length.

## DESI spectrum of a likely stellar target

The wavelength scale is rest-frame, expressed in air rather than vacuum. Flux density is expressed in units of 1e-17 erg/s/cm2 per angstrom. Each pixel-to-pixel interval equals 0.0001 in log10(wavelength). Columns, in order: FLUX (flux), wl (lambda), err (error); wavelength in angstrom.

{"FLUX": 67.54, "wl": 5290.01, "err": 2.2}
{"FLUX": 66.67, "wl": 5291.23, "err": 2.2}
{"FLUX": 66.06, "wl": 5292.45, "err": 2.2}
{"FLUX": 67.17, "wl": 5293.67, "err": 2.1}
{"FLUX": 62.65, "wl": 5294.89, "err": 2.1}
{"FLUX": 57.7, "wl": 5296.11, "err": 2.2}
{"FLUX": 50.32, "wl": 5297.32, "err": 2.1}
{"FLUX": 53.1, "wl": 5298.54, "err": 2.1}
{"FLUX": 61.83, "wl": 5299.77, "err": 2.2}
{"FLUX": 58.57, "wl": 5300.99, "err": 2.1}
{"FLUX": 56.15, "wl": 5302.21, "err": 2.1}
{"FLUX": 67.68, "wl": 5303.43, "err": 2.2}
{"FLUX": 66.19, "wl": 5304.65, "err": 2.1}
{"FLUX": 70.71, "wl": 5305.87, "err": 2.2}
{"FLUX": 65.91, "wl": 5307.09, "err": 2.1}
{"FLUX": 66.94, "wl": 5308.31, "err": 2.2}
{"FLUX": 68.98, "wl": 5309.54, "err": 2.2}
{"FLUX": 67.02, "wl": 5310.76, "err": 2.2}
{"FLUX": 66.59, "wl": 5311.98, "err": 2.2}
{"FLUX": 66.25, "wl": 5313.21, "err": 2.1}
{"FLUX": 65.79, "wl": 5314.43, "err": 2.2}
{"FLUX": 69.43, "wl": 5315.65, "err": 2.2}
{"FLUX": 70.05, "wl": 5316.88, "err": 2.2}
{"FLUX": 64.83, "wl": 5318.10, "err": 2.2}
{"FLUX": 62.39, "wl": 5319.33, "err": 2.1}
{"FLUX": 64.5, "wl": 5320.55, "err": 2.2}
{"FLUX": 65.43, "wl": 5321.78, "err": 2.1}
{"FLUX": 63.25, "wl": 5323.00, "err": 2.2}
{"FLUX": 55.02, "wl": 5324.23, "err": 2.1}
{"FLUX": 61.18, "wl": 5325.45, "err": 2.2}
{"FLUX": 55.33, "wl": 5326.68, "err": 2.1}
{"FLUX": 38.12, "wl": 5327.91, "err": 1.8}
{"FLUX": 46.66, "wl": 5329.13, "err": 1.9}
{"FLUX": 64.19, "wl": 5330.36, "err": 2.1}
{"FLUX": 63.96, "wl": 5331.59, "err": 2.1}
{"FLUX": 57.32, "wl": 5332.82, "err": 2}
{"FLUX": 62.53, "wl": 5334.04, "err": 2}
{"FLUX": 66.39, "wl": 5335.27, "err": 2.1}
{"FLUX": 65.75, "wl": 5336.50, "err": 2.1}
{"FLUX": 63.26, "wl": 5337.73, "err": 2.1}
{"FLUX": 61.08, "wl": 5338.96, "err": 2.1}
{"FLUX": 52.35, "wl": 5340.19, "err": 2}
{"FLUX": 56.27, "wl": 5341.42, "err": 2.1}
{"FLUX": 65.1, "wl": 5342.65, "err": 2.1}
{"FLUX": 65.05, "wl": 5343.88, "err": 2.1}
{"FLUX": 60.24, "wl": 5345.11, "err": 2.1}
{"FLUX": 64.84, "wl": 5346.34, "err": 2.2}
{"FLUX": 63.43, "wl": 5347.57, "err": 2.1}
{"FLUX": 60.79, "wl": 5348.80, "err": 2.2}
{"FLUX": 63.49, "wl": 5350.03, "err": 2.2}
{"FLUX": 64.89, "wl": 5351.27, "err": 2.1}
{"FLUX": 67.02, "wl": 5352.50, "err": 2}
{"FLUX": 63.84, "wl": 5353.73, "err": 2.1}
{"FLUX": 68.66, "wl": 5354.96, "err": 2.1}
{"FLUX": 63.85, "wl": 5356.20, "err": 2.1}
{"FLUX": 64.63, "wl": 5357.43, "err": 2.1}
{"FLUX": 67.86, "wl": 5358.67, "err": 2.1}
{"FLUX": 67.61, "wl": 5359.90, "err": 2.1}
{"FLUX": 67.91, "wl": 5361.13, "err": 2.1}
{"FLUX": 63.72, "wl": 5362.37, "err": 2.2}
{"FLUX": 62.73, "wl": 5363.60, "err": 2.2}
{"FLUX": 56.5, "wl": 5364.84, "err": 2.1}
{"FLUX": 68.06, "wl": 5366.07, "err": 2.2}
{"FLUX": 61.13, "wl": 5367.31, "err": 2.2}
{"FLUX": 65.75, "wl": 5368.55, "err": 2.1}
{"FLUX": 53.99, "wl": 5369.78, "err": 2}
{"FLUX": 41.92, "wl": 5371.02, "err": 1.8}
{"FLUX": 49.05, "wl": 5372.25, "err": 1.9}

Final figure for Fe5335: 3.1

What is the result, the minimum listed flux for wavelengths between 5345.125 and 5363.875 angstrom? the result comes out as 60.79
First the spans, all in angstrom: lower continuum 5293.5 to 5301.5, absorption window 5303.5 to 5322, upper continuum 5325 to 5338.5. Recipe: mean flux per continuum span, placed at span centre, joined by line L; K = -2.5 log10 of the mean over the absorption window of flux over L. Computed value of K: -0.145 mag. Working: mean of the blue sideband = 58.3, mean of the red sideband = 58.6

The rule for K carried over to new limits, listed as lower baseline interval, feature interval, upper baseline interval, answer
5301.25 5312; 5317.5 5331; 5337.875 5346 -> 0.089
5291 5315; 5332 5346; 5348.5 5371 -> 0.035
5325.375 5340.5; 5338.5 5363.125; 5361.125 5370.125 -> -0.054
